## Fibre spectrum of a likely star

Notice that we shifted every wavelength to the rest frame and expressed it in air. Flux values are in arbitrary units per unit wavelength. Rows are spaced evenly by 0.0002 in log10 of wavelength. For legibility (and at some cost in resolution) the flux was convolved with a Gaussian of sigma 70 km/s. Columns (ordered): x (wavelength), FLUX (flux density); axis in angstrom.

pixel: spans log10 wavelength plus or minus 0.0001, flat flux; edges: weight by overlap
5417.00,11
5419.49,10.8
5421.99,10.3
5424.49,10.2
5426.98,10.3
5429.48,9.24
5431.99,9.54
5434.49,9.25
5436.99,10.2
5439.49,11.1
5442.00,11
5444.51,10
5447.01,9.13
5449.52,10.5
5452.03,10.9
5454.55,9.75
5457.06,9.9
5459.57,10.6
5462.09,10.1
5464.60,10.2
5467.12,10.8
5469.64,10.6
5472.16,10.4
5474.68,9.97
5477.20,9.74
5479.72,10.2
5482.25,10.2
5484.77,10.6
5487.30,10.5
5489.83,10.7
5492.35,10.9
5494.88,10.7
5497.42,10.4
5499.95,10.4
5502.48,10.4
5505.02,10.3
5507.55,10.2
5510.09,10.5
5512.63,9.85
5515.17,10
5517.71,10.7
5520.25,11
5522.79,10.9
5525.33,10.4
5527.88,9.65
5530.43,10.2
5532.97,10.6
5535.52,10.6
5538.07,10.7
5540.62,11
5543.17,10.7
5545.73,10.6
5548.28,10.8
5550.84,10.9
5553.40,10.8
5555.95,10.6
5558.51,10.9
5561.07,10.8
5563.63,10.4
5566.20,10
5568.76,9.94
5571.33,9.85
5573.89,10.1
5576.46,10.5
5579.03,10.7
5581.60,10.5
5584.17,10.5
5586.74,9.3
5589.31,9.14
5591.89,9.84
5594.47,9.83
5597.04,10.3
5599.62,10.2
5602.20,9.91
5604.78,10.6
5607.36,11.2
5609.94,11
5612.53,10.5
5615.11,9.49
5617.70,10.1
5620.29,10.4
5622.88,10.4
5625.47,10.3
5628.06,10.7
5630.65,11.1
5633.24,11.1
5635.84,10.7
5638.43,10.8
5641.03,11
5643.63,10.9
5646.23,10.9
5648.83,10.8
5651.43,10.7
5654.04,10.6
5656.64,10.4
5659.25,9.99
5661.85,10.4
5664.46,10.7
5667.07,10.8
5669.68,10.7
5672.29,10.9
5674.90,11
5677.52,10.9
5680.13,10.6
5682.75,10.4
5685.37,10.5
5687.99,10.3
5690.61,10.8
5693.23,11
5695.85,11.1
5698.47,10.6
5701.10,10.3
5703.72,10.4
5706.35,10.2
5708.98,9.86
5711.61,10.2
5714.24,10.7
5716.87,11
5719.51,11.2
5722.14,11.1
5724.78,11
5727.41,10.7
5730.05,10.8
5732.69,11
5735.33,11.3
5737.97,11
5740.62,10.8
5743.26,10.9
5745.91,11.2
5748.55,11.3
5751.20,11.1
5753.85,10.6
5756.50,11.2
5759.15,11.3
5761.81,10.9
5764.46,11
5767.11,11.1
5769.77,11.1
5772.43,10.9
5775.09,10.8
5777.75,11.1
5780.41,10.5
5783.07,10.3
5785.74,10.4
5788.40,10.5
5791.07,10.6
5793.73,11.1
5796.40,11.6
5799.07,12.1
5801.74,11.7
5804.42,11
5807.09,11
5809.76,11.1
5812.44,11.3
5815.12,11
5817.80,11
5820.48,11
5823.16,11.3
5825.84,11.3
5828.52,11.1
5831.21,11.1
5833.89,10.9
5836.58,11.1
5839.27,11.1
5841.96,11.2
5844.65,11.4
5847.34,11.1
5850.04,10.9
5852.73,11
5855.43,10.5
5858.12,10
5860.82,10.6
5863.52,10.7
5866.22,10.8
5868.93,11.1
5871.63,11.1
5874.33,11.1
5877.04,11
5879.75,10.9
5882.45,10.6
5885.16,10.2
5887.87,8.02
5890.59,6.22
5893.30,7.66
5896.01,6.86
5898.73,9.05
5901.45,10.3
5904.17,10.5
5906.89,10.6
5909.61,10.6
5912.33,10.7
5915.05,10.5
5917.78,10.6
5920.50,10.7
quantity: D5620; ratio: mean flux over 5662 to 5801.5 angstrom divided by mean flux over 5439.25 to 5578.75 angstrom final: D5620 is 1.04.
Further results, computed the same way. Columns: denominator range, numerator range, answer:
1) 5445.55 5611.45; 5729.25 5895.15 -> 1.04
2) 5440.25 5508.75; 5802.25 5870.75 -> 1.06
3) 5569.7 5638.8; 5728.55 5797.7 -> 1.06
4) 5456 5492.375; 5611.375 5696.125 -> 1.03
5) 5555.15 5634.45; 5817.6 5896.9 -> 1.01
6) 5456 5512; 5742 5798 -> 1.05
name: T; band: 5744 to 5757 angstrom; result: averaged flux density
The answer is 11.1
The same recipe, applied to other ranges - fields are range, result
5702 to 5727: 10.6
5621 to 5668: 10.7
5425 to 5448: 9.99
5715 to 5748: 11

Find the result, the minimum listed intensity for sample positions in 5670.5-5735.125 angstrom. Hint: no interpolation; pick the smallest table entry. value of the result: 9.86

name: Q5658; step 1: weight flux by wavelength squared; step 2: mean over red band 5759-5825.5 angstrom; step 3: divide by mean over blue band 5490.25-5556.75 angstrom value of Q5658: 1.2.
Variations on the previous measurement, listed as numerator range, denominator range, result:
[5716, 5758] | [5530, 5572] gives 1.11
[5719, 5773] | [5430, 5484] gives 1.20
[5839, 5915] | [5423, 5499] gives 1.15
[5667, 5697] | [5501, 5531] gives 1.10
